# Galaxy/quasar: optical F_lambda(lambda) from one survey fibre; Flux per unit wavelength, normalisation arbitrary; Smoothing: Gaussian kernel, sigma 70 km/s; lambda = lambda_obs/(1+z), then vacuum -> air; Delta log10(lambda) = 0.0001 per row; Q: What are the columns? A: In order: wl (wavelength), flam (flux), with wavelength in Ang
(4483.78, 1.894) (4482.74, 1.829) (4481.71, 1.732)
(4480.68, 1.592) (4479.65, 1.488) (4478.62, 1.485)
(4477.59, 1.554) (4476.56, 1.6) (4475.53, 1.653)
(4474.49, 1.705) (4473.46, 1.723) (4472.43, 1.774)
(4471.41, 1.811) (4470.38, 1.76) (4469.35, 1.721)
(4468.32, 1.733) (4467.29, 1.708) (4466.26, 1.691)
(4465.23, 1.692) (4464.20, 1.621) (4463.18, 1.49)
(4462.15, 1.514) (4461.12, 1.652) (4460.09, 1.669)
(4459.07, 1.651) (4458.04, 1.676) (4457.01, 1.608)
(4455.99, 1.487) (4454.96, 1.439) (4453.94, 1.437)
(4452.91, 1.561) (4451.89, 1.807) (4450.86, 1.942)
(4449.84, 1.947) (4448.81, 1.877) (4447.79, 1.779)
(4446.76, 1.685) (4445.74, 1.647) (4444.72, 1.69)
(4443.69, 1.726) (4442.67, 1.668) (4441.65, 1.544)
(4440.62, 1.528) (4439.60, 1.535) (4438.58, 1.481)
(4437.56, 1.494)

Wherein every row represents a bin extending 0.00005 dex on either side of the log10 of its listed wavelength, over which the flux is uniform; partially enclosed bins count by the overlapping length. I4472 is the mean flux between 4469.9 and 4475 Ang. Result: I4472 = 1.76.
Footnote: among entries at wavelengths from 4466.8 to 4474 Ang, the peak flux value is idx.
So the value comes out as 1.811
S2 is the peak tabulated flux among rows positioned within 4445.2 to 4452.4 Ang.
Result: 1.947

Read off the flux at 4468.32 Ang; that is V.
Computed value 1.733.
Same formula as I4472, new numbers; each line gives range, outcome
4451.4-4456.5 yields 1.55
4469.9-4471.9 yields 1.79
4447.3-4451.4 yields 1.89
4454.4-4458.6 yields 1.55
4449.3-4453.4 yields 1.82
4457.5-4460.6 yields 1.66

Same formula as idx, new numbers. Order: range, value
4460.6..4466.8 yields 1.692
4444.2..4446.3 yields 1.69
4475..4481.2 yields 1.653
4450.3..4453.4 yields 1.942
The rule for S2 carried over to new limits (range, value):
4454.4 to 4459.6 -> 1.676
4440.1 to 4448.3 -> 1.779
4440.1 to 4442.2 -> 1.544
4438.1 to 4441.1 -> 1.535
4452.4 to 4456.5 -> 1.561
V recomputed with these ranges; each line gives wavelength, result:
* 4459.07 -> 1.651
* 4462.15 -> 1.514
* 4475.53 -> 1.653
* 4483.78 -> 1.894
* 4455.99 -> 1.487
